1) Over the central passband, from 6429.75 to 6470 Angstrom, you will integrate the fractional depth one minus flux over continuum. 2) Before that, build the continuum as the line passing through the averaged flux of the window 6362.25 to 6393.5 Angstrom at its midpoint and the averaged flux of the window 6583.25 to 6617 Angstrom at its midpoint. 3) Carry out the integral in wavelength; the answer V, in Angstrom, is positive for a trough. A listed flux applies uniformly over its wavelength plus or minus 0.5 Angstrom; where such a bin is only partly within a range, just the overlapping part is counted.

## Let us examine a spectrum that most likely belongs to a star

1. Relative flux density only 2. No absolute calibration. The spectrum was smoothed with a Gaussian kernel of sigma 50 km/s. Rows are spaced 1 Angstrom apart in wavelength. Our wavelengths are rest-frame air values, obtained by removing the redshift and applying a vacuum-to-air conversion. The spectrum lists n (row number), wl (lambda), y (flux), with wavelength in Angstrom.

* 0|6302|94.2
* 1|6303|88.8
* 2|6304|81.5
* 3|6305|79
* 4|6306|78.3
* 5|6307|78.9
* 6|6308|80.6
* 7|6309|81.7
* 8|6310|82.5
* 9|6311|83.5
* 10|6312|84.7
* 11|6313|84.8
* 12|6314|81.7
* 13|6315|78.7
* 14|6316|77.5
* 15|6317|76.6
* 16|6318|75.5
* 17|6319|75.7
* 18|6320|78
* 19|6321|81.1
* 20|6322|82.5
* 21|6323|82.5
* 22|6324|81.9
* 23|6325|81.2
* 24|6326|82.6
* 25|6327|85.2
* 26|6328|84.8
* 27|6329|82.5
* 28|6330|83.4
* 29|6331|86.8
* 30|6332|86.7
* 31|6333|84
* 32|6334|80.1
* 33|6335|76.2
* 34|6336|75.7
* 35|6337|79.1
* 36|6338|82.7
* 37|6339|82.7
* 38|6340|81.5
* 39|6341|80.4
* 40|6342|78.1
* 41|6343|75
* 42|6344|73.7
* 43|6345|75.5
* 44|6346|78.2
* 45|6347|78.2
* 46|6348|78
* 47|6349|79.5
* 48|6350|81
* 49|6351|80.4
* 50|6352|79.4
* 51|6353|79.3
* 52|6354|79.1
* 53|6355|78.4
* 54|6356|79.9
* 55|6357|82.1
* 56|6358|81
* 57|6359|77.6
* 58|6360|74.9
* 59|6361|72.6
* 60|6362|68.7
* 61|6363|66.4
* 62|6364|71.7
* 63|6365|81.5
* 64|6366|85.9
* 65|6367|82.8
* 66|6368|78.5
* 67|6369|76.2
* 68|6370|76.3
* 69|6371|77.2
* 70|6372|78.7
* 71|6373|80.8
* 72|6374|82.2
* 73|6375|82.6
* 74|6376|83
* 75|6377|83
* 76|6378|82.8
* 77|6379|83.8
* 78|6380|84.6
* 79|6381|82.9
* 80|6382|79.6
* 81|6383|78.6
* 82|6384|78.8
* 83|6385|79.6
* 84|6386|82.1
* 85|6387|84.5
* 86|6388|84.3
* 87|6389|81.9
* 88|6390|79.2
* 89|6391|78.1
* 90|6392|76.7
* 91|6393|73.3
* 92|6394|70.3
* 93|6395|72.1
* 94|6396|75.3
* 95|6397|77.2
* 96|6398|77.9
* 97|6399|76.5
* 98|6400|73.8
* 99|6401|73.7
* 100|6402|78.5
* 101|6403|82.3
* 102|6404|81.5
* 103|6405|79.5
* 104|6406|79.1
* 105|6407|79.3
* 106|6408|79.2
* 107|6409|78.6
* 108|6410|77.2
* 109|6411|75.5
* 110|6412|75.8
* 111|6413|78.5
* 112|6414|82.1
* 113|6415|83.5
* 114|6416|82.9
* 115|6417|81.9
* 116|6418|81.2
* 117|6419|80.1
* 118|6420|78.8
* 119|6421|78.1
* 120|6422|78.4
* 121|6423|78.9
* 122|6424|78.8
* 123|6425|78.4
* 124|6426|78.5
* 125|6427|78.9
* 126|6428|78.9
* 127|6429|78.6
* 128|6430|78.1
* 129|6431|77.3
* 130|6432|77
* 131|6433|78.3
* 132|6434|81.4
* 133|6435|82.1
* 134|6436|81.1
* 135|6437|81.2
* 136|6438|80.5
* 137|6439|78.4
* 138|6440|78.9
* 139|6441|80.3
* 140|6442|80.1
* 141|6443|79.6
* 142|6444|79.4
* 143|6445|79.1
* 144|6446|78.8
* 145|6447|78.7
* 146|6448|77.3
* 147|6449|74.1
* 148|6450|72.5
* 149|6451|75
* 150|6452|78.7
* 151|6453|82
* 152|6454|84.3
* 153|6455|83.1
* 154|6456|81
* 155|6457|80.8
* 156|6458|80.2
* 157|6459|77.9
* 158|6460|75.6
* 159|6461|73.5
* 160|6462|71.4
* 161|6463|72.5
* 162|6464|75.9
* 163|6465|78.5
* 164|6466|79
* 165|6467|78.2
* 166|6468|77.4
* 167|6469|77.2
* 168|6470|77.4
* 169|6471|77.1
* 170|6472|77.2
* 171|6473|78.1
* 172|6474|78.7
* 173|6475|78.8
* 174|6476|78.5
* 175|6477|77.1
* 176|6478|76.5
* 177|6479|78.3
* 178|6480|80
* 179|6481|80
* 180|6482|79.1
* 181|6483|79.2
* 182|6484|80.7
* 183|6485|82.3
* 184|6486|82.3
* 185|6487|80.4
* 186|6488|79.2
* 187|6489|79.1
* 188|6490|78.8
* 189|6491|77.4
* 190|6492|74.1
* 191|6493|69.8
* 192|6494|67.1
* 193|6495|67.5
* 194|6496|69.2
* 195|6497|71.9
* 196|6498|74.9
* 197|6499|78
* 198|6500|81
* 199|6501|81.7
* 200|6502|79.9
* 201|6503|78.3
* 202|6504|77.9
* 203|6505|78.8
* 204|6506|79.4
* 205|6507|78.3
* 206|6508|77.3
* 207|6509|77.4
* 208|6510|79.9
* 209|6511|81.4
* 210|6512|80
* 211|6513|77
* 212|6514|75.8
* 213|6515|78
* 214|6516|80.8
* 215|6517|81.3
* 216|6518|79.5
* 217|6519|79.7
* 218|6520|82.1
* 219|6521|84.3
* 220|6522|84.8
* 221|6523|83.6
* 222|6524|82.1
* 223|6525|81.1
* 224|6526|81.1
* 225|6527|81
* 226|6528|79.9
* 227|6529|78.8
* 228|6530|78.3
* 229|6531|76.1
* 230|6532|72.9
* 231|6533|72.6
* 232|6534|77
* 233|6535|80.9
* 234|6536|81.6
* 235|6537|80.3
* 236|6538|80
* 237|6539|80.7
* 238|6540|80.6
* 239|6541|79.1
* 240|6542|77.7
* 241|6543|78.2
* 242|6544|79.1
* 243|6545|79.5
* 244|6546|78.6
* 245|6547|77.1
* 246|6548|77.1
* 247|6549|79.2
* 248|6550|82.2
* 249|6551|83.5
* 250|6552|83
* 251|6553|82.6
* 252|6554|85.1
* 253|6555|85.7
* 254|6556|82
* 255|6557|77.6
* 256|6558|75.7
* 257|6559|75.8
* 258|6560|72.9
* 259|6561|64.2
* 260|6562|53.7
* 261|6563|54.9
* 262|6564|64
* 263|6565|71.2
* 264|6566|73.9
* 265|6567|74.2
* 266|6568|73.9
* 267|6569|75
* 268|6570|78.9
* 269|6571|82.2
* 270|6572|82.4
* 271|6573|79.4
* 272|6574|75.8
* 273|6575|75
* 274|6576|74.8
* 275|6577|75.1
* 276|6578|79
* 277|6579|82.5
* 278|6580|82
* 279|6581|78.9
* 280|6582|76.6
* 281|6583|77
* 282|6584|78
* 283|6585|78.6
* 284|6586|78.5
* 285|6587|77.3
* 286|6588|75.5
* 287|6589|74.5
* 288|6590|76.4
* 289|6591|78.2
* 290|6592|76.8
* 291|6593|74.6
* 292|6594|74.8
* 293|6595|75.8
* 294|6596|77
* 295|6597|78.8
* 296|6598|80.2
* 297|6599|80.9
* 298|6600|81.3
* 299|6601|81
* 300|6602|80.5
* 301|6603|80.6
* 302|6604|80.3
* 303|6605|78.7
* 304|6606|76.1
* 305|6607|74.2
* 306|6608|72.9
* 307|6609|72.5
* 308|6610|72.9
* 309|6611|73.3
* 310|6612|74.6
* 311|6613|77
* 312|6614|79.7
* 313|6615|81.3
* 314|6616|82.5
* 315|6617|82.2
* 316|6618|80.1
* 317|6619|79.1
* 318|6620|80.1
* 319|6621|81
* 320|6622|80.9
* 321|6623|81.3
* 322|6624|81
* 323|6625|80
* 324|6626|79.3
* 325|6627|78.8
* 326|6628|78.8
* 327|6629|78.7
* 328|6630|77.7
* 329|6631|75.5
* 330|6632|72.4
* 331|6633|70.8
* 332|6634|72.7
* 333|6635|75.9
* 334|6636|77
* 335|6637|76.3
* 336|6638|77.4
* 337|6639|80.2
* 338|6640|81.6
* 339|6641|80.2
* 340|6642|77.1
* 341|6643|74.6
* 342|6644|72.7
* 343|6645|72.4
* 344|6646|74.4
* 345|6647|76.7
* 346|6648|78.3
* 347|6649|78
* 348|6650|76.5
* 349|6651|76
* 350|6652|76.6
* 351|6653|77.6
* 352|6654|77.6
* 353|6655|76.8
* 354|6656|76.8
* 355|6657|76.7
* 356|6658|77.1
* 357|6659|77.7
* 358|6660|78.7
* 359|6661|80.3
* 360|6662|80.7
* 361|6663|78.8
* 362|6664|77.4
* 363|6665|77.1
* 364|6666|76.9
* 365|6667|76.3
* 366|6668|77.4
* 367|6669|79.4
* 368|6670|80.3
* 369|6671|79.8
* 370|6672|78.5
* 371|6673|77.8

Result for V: 0.35 Angstrom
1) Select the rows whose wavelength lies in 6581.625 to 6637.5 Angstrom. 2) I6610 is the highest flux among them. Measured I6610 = 82.5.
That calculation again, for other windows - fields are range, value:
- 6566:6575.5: 82.4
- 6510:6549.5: 84.8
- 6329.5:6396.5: 86.8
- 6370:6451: 84.6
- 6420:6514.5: 84.3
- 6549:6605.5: 85.7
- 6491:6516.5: 81.7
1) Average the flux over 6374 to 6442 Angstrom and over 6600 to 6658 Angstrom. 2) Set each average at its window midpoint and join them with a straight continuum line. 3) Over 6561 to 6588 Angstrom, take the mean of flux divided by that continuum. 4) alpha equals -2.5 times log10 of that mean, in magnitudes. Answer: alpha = 0.043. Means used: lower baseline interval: 79.3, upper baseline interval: 77.5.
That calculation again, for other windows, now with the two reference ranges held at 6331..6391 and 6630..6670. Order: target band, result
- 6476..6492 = -0.01 mag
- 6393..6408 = 0.03 mag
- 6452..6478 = 0.01 mag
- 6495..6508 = 0.02 mag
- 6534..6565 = 0.01 mag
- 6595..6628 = -0.02 mag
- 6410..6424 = -0.01 mag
